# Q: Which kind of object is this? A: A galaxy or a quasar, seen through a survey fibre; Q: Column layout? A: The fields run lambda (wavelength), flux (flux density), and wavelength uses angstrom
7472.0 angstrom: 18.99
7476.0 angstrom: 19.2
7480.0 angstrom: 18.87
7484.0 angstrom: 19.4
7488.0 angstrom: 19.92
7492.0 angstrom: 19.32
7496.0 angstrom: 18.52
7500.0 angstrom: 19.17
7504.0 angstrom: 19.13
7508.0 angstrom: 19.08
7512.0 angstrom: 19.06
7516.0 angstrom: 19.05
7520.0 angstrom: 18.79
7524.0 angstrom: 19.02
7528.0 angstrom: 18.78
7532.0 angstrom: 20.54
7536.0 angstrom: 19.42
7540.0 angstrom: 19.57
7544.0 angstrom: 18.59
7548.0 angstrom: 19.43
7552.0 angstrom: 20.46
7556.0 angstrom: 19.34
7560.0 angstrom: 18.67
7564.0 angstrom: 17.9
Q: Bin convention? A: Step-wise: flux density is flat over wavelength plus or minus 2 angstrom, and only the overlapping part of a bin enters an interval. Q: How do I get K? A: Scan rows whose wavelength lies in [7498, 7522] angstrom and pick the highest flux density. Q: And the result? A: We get 19.17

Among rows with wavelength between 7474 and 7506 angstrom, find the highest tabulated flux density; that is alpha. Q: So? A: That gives 19.92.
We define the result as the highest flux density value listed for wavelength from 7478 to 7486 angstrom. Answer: 19.4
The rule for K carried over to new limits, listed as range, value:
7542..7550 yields 19.43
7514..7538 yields 20.54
